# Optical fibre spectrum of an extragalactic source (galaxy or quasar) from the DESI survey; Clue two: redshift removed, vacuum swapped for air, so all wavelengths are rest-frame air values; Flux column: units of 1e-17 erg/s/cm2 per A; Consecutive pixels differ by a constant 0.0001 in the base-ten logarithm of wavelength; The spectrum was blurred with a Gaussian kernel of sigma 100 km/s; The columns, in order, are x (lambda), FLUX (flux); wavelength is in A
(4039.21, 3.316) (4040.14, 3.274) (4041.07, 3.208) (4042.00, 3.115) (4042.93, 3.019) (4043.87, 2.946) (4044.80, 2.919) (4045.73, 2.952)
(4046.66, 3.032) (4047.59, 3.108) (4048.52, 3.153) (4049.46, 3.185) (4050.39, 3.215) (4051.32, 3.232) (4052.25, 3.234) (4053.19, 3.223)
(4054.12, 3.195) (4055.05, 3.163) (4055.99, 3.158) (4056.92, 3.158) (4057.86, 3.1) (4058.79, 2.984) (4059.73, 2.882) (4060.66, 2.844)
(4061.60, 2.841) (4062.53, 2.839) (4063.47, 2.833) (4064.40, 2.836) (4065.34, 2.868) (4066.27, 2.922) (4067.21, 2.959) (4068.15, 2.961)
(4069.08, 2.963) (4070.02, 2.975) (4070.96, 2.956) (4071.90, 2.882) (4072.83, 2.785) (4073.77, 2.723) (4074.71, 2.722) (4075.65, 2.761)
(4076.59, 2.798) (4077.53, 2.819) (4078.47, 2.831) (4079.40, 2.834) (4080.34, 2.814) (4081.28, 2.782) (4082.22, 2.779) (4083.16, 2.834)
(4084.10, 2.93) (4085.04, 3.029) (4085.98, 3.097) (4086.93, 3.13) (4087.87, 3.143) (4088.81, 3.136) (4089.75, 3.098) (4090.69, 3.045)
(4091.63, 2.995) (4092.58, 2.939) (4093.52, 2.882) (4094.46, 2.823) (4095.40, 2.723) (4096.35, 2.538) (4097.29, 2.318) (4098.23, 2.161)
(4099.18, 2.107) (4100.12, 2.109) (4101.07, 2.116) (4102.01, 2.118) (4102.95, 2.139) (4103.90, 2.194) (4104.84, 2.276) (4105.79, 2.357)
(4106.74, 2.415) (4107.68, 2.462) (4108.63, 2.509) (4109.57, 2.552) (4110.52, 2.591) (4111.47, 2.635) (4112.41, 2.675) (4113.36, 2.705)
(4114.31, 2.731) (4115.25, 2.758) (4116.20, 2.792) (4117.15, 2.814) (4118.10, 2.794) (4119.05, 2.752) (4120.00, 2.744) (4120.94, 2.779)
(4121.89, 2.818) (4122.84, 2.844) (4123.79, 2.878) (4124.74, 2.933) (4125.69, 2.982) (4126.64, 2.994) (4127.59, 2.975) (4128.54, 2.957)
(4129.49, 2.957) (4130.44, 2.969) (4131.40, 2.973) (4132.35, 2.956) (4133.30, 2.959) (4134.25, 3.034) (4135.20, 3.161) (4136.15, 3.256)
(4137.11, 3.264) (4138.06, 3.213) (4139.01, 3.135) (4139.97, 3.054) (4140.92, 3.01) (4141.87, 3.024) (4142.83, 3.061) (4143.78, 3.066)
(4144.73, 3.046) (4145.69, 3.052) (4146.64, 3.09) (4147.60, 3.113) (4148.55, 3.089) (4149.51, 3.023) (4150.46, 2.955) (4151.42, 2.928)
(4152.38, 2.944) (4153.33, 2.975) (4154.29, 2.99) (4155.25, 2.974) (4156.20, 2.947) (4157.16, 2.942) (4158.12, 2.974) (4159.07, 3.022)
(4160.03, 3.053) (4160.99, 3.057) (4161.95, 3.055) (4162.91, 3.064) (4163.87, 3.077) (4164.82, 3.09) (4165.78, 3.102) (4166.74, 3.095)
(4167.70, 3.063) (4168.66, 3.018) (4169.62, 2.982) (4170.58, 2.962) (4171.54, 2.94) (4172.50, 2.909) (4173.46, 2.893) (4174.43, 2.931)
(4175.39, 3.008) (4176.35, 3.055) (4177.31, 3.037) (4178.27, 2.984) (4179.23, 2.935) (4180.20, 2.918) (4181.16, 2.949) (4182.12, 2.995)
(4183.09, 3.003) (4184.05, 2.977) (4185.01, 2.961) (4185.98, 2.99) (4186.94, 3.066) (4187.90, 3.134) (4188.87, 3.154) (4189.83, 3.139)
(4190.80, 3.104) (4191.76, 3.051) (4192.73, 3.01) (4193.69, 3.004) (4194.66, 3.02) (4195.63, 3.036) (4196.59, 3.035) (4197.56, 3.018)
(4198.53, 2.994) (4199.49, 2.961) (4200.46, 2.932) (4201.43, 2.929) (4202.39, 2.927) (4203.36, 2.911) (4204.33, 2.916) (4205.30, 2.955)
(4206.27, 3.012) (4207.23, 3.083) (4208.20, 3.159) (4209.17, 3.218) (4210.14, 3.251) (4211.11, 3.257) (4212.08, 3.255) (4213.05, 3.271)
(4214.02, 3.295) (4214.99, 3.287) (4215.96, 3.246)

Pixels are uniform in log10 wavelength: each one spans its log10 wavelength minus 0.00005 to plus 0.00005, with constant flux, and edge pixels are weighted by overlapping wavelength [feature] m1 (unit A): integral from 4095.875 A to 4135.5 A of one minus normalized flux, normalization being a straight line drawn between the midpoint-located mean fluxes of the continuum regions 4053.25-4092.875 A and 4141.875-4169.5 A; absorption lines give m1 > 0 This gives 4.4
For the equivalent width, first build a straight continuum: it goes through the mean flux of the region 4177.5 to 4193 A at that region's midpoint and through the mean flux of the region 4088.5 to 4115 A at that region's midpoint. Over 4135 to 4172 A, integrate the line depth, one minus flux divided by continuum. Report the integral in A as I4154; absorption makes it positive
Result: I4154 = -2.7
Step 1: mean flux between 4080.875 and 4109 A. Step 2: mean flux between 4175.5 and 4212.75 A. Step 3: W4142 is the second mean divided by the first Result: 1.15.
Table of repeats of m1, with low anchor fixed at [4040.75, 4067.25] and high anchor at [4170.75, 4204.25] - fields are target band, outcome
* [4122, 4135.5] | 0.2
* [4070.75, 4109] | 4.3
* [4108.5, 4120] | 1.2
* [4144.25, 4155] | 0.0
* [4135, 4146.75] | -0.4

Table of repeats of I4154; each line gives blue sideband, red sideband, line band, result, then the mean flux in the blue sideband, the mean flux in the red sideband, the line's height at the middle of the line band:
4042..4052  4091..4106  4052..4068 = -0.4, 3.08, 2.43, 2.92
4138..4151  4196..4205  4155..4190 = 0.0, 3.06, 2.96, 3.01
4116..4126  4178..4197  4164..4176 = -0.1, 2.83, 3.02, 2.97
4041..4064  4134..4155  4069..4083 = 1.1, 3.06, 3.07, 3.06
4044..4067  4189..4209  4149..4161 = 0.2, 3.03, 3.02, 3.02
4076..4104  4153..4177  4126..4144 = -1.0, 2.72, 3.01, 2.89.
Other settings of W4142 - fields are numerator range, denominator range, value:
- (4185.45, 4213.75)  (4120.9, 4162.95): 1.02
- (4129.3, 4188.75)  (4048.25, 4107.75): 1.07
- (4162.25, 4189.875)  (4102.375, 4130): 1.12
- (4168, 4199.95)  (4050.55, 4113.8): 1.08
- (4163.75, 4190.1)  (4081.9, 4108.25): 1.14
